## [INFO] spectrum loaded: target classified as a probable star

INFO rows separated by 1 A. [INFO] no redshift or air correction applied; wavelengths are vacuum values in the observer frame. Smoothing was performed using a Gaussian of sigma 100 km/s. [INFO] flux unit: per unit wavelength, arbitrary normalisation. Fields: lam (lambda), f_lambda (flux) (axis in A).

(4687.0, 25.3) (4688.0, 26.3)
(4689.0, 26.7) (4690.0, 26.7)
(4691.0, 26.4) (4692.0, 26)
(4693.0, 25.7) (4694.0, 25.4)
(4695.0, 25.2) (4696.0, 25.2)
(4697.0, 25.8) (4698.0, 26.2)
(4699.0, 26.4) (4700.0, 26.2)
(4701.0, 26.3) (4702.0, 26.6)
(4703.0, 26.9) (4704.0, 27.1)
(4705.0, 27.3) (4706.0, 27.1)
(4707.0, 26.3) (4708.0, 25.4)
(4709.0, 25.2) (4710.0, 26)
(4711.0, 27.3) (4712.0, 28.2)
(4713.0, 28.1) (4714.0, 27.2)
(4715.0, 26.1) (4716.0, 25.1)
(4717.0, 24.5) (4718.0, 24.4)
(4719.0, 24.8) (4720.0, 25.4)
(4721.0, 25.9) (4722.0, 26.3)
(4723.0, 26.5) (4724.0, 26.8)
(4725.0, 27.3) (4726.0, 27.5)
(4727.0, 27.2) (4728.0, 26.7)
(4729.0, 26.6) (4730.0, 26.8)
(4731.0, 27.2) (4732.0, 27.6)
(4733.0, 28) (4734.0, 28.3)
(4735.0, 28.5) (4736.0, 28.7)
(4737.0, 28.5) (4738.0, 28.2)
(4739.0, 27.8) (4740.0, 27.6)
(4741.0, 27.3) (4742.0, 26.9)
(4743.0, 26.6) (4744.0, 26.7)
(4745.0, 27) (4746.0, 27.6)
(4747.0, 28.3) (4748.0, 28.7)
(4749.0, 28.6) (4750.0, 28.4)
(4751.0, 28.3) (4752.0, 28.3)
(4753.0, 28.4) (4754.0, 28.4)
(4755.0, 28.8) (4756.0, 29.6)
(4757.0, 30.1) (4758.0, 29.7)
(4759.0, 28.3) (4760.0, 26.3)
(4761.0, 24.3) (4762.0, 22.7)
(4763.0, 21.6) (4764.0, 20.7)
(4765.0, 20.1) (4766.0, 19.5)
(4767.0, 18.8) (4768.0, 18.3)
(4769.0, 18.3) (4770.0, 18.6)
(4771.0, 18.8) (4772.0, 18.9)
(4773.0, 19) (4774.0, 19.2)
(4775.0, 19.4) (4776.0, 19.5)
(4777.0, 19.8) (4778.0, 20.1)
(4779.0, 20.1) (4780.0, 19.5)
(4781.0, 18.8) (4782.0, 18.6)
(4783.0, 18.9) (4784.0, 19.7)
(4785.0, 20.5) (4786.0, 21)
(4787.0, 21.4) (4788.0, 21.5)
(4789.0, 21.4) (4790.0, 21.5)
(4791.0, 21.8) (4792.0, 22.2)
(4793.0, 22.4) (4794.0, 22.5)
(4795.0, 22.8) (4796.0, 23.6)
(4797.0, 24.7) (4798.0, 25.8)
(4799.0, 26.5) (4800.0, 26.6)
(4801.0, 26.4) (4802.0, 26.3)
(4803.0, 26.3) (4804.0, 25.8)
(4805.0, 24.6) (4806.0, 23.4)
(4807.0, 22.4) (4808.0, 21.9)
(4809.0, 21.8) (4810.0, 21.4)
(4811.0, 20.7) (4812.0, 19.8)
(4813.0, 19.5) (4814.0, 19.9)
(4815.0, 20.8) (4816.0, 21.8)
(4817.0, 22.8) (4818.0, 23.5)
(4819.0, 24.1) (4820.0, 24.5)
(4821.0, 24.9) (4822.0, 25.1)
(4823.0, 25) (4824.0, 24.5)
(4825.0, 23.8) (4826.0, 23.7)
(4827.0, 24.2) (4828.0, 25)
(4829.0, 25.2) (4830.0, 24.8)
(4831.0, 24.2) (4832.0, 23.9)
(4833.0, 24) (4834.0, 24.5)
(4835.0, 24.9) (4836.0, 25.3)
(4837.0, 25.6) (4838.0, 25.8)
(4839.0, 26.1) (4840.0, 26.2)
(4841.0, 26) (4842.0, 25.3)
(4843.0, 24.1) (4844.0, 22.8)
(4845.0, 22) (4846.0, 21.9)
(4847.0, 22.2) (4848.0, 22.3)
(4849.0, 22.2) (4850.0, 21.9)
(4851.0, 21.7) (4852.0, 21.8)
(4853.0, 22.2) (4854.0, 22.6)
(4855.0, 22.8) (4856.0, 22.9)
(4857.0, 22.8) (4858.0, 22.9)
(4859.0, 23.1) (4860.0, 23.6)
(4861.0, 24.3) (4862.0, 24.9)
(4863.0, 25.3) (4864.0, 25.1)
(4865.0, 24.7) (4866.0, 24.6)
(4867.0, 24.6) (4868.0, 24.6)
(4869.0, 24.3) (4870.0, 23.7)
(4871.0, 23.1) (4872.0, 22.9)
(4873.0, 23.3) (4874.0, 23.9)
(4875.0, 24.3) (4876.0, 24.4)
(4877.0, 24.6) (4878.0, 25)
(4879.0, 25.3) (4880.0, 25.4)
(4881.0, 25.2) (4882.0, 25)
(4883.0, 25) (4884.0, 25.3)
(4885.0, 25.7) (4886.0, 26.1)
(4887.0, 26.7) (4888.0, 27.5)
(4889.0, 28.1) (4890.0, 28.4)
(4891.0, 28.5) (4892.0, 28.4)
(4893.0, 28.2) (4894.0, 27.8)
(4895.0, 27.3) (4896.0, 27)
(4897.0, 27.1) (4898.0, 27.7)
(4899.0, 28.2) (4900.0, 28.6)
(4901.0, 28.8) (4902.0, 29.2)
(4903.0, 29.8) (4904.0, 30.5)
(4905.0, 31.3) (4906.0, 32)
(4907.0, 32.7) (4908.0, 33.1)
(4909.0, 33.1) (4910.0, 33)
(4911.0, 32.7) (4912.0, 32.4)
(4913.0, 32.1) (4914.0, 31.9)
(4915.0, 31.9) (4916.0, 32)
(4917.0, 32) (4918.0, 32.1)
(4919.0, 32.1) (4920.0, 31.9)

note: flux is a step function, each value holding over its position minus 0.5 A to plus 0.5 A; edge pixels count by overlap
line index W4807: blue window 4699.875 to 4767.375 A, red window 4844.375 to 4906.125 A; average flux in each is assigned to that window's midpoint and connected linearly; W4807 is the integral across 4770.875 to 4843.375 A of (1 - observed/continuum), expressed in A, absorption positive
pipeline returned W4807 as 8.6 A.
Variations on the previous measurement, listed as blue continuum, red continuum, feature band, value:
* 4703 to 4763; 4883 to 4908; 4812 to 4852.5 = 6.17 A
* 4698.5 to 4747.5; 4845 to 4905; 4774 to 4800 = 4.71 A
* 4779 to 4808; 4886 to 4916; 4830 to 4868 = 3.58 A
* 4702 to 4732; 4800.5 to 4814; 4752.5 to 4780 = 2.43 A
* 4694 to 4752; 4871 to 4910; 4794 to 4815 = 2.88 A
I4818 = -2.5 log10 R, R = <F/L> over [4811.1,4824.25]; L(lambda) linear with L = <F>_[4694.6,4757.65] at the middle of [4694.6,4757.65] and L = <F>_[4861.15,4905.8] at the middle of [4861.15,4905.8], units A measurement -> 0.17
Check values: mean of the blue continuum 27.1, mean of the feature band 22.7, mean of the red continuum 26.3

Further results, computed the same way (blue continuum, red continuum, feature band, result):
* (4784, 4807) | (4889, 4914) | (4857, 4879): 0.156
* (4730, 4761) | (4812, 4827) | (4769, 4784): 0.325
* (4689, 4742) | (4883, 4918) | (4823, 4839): 0.154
